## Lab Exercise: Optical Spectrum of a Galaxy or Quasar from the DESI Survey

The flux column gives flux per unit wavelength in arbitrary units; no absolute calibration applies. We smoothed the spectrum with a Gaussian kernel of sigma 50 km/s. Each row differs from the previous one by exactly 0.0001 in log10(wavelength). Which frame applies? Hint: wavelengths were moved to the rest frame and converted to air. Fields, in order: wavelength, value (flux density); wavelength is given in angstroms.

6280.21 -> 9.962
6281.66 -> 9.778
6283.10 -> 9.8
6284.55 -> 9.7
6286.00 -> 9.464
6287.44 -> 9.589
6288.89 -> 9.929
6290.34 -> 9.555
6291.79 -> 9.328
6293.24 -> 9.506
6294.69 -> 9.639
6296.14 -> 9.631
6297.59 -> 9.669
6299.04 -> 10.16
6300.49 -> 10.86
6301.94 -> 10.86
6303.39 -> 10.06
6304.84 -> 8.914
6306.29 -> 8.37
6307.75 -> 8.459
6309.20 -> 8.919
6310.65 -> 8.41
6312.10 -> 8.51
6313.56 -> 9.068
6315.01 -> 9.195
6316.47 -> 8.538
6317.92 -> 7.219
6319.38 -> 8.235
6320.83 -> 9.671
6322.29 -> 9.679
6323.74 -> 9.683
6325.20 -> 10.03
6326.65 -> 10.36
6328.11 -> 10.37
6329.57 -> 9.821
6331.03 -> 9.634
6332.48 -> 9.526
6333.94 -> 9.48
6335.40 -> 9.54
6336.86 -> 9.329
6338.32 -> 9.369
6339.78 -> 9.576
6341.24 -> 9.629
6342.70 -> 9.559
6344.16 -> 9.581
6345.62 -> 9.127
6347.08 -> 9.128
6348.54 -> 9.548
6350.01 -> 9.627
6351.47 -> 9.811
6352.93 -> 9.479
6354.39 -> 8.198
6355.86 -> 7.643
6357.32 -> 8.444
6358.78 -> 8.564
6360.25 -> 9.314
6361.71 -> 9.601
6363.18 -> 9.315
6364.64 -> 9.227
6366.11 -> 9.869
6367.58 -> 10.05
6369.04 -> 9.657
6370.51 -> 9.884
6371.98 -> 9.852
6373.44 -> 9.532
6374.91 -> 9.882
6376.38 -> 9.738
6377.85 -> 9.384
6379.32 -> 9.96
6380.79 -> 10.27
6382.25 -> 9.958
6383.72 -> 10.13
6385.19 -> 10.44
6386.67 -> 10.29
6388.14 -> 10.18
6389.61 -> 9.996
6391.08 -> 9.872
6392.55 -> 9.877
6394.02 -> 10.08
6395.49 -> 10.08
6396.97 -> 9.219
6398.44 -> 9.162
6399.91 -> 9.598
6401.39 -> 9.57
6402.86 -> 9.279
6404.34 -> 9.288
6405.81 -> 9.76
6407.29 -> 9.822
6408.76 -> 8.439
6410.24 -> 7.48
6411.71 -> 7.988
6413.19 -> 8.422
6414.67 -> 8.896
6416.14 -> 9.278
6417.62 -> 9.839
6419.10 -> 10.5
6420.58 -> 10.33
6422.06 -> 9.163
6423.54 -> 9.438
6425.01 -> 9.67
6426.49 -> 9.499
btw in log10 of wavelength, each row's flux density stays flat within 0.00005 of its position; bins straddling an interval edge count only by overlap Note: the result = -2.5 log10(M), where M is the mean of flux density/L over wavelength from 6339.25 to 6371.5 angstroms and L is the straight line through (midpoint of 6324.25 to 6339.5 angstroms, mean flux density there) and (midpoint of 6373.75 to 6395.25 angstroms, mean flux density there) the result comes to 0.06 mag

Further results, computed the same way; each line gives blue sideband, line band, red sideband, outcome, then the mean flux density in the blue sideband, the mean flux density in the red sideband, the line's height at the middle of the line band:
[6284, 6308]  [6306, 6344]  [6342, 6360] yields 0.01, 9.65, 9.06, 9.34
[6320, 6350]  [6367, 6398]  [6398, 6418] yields -0.08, 9.63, 9.04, 9.25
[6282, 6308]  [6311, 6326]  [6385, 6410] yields 0.08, 9.66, 9.64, 9.66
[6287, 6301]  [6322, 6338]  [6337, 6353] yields -0.02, 9.77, 9.49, 9.57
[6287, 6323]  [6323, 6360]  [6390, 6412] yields -0.01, 9.27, 9.34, 9.3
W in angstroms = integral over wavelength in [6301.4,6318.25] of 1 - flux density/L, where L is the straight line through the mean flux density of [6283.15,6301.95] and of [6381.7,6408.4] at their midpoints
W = 1.6 angstroms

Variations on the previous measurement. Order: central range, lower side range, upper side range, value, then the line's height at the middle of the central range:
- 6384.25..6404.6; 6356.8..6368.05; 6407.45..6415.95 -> -2.48 angstroms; 8.73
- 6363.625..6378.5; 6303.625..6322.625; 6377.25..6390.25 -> 0.19 angstroms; 9.83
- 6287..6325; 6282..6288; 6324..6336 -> 1.72 angstroms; 9.75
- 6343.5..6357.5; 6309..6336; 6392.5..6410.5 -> 0.34 angstroms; 9.31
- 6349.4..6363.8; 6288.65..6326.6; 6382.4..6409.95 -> 0.81 angstroms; 9.53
